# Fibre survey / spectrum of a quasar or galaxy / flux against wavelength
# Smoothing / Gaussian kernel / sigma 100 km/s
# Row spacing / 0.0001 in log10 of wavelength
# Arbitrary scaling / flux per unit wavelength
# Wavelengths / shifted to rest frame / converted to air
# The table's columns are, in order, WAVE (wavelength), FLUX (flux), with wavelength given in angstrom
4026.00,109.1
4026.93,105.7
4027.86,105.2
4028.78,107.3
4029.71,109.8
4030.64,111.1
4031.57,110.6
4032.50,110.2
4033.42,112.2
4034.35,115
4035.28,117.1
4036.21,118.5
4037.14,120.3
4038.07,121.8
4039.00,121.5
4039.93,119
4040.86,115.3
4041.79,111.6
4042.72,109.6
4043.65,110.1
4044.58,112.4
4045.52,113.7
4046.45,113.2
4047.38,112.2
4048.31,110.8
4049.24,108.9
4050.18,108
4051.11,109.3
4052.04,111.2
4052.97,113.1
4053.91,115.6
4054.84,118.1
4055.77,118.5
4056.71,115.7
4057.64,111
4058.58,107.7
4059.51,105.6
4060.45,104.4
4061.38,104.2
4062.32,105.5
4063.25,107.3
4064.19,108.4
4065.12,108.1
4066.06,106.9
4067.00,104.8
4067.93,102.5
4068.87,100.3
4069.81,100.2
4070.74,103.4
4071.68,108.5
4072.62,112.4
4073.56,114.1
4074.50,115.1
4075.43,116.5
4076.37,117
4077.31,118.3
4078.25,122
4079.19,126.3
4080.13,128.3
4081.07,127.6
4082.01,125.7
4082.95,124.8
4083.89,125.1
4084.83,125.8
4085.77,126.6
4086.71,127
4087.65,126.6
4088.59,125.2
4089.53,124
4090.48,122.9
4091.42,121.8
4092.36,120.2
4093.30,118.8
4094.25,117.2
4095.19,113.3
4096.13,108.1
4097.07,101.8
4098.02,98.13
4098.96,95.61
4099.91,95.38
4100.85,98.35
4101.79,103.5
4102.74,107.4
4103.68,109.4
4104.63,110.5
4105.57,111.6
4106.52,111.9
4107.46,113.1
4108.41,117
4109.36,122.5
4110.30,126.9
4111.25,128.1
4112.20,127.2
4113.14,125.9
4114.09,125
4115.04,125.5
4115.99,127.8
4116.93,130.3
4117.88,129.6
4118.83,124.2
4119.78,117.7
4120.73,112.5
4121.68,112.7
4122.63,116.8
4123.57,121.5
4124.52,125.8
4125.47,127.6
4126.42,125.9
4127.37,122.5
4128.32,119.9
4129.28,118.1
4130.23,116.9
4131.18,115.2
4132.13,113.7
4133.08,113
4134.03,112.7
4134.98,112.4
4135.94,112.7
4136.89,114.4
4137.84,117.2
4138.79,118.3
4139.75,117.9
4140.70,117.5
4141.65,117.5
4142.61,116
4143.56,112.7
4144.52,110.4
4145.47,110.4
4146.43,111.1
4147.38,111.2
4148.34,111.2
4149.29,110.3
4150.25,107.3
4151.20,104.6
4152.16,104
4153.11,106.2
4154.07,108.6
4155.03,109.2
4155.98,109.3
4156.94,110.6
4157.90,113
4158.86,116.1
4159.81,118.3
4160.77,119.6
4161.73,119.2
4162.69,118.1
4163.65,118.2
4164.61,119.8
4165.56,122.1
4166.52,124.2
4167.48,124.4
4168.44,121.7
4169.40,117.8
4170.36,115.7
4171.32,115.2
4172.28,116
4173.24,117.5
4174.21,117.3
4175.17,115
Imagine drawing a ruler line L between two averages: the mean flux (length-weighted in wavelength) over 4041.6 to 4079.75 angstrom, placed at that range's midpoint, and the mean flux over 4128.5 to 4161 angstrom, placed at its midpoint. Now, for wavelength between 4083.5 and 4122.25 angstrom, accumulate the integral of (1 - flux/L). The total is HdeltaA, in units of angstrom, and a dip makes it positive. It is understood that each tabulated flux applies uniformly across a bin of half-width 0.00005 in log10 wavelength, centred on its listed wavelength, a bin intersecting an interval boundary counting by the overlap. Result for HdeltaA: -1.91 angstrom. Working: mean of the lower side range 111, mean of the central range 117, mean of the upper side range 113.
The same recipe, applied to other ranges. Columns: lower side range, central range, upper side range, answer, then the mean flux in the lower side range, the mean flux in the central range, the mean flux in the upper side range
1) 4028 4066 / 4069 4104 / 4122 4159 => -0.7 angstrom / 112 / 115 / 114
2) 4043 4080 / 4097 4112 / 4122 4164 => 0.4 angstrom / 111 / 110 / 115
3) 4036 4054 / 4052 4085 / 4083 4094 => 1.7 angstrom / 114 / 113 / 124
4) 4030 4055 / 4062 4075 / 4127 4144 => 0.8 angstrom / 114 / 107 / 116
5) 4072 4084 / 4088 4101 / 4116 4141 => 0.9 angstrom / 121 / 112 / 119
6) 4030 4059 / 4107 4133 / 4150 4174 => -1.6 angstrom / 114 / 122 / 115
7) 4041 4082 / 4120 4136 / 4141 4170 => -0.6 angstrom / 112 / 118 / 114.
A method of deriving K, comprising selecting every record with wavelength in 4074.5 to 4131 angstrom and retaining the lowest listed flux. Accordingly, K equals 95.38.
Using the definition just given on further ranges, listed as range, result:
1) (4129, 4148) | 110.4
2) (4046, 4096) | 100.2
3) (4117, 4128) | 112.5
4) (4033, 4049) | 109.6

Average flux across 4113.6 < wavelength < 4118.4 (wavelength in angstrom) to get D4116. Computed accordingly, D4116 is 128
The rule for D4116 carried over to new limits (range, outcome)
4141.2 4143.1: 117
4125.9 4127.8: 124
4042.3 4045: 111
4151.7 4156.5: 108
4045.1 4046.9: 114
